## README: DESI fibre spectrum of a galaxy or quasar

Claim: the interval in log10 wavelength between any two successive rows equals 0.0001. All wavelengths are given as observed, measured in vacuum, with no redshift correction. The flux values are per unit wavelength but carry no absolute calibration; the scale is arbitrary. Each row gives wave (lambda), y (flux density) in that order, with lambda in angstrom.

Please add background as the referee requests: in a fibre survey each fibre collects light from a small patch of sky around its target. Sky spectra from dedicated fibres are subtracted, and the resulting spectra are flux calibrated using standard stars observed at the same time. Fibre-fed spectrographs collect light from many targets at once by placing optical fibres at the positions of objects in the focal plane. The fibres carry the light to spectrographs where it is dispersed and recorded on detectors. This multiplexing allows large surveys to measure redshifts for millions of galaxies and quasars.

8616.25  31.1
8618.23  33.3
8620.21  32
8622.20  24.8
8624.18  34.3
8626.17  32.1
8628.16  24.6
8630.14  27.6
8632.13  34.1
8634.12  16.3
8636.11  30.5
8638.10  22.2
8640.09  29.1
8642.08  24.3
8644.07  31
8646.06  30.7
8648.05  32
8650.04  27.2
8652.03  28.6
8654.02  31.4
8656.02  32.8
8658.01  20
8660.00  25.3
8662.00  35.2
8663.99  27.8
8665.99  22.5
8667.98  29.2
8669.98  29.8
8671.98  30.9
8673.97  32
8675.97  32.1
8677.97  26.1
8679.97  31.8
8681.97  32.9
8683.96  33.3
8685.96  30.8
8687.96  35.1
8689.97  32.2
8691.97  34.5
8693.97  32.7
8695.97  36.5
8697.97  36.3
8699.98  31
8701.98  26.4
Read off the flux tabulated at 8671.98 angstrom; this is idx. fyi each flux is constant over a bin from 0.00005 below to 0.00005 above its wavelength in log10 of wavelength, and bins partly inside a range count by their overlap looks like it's 30.9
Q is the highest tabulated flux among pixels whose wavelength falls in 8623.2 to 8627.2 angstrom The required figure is 34.3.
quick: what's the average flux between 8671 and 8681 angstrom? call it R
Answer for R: 30.6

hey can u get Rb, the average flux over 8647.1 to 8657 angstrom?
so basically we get 30.4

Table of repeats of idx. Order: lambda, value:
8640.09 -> 29.1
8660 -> 25.3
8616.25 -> 31.1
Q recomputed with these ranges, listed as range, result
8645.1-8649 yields 32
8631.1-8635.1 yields 34.1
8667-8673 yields 30.9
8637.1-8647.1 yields 31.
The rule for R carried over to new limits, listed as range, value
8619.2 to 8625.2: 30.4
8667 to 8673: 30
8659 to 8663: 30.2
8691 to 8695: 33.6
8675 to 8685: 31.2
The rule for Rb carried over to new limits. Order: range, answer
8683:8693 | 33.2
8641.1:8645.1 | 27.7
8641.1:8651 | 29.1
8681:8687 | 32.4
